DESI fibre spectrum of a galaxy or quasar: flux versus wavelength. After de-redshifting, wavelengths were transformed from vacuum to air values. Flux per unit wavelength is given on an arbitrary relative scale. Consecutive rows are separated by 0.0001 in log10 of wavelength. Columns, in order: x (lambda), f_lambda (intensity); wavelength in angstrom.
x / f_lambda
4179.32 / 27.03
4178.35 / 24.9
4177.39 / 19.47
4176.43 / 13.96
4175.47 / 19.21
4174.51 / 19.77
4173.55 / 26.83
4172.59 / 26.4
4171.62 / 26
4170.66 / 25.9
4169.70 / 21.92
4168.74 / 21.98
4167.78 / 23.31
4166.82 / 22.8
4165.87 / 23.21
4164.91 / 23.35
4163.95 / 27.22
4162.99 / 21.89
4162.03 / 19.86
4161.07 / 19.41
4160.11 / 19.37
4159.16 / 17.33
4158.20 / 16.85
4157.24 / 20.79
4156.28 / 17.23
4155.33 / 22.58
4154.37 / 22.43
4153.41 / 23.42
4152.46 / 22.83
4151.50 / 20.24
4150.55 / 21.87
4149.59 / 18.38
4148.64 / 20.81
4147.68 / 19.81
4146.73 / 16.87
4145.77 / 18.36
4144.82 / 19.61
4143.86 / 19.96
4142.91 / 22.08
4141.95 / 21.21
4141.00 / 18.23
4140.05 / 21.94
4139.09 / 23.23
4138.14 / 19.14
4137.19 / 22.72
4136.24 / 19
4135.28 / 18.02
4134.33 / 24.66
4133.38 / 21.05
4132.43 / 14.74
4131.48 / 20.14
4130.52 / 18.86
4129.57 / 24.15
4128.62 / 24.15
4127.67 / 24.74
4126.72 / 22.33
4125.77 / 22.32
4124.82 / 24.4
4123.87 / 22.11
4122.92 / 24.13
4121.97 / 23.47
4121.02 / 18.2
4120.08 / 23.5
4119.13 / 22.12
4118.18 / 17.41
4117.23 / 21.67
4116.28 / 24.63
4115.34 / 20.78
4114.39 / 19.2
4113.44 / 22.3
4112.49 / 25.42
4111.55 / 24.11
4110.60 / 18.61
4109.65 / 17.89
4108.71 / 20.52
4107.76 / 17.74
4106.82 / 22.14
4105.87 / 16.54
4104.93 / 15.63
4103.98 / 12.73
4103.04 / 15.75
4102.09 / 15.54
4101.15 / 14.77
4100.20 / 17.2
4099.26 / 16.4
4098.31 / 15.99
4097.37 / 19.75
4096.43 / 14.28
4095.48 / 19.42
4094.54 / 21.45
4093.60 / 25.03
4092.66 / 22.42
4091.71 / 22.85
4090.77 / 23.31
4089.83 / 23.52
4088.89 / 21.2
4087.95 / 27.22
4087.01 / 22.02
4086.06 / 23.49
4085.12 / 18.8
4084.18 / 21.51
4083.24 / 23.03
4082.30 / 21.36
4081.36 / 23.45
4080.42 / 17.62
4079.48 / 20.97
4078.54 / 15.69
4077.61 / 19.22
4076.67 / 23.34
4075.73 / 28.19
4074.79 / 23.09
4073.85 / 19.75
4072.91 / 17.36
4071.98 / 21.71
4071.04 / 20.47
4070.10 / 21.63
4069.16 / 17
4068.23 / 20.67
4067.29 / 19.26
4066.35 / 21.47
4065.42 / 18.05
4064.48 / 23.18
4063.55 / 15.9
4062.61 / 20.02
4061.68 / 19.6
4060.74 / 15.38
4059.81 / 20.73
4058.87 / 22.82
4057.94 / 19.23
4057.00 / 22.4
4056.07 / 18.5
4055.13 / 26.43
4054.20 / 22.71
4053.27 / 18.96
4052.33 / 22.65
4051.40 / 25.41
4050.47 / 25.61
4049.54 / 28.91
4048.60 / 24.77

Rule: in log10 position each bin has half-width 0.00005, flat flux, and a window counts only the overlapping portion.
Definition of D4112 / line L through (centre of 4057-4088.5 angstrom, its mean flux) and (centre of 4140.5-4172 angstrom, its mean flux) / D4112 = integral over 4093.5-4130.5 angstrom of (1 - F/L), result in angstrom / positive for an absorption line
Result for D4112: 1.3 angstrom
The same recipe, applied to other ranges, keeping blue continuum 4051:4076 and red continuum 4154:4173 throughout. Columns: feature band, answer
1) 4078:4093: -0.5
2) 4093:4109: 2.6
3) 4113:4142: 0.1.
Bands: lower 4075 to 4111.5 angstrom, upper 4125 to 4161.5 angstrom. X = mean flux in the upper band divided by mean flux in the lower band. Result 1.03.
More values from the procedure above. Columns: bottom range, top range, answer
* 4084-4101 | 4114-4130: 1.08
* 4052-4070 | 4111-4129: 1.11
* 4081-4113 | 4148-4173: 1.09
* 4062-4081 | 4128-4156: 1.02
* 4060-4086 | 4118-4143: 1.05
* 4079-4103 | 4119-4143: 1.06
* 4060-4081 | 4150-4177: 1.08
